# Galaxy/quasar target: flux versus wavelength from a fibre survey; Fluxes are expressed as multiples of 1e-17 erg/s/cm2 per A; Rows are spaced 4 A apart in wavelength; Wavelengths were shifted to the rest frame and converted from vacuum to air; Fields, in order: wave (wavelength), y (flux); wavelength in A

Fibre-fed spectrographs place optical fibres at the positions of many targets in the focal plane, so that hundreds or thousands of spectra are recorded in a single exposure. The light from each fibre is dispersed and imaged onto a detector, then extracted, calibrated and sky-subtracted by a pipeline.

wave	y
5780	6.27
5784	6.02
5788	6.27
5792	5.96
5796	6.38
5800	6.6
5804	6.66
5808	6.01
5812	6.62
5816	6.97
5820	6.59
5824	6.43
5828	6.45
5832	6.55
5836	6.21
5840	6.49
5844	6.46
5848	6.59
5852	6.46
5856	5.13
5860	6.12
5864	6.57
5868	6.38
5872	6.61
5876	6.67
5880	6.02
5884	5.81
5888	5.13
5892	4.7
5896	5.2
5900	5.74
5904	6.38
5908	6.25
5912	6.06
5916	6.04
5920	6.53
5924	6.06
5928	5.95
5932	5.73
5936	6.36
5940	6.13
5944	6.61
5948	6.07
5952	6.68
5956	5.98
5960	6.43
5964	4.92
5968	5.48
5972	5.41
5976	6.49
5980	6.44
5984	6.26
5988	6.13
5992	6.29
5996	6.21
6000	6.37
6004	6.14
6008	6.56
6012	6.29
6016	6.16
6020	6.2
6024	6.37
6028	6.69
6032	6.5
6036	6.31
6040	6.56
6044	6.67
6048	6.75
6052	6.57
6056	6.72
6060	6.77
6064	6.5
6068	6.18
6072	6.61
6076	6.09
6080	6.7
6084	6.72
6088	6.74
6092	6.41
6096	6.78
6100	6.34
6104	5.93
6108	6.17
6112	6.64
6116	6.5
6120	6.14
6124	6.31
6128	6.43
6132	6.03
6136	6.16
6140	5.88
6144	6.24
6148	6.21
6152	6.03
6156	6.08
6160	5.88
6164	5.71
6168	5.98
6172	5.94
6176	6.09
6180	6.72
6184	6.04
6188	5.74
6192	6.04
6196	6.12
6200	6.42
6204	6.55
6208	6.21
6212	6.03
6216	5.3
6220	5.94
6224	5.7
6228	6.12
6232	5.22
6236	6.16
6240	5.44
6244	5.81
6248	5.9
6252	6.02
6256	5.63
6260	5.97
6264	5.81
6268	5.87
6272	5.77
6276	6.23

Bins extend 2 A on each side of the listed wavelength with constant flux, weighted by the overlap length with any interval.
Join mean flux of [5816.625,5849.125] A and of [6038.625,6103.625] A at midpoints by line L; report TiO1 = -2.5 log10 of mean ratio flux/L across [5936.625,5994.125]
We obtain 0.07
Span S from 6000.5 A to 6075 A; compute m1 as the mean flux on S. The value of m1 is 6.47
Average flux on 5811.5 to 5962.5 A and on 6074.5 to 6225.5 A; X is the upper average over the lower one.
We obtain 1.00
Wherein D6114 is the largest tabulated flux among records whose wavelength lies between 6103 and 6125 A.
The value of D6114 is 6.64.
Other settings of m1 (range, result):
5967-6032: 6.24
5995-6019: 6.29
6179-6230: 6.06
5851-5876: 6.24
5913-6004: 6.12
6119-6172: 6.08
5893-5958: 6.09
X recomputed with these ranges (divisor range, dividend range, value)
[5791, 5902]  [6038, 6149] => 1.04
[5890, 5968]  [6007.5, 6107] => 1.08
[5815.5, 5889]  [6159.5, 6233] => 0.95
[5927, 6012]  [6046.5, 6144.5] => 1.05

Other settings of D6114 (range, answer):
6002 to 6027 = 6.56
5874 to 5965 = 6.68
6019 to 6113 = 6.78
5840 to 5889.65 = 6.67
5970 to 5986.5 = 6.49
